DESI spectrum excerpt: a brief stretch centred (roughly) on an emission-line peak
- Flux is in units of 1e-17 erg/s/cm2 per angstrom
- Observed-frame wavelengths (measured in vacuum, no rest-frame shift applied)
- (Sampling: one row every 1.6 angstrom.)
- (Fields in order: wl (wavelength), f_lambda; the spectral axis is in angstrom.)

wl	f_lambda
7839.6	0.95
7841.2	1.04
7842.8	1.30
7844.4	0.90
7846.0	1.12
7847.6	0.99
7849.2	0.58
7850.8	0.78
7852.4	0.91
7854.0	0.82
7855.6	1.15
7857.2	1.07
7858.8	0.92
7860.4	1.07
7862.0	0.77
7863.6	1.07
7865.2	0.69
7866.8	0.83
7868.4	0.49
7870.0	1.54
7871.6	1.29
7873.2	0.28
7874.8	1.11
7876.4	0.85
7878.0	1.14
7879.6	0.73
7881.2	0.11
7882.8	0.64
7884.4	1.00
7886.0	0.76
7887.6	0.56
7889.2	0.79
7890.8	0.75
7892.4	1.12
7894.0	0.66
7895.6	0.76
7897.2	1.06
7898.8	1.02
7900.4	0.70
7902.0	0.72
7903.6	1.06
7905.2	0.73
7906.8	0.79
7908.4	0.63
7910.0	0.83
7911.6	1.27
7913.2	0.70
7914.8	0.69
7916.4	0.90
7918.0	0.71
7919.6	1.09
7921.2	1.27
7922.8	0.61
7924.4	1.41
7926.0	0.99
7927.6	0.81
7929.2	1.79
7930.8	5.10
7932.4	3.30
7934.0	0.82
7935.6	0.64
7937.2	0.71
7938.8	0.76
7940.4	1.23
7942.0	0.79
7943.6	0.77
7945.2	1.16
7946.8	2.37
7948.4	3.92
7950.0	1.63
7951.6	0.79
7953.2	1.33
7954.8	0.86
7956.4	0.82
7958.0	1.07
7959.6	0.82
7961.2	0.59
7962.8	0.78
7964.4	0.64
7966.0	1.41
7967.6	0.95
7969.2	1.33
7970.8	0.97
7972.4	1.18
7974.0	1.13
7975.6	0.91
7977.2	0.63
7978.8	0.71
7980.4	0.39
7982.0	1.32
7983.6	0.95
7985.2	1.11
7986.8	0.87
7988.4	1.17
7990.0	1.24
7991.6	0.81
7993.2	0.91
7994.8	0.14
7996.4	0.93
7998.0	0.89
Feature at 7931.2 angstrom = [S II]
